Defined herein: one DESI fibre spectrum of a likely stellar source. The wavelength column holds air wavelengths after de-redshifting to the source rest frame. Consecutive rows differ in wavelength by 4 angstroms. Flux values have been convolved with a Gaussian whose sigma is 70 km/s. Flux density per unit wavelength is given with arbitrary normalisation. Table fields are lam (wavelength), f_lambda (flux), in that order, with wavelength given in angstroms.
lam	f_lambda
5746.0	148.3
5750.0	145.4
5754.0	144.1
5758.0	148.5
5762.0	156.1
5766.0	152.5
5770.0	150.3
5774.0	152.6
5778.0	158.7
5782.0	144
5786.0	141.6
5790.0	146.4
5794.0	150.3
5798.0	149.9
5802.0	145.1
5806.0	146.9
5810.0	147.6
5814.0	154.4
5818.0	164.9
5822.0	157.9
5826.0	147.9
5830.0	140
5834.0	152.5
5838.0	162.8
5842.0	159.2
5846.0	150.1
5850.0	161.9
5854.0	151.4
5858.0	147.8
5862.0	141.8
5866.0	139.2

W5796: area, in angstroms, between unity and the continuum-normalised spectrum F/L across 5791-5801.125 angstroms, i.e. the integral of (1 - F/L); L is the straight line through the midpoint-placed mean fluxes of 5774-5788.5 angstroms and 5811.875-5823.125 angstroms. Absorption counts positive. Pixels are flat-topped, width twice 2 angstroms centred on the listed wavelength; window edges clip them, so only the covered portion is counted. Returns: 0.2 angstroms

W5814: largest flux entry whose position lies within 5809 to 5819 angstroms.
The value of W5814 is 164.9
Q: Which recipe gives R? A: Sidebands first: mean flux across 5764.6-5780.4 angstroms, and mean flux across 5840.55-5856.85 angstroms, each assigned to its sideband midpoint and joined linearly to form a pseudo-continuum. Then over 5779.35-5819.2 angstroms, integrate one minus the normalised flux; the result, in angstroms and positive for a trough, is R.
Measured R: 1.3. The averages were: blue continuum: 153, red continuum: 155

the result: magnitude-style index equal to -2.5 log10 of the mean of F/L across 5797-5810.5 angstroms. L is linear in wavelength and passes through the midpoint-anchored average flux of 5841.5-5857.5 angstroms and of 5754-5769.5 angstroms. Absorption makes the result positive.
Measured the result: 0.04 mag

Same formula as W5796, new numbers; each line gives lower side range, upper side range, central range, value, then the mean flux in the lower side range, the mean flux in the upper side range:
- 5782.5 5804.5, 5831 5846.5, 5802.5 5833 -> 0.06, 146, 156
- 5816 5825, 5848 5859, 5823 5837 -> 0.84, 160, 154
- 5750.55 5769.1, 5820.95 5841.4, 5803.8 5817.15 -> 0.07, 150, 152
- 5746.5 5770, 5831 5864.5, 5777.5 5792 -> 0.37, 149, 153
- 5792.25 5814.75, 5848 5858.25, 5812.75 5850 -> -0.67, 149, 155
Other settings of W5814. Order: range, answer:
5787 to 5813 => 150.3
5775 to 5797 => 158.7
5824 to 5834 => 152.5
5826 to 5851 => 162.8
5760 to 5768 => 156.1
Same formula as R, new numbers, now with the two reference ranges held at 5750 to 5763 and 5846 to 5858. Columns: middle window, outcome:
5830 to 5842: -0.1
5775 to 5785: 0.0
